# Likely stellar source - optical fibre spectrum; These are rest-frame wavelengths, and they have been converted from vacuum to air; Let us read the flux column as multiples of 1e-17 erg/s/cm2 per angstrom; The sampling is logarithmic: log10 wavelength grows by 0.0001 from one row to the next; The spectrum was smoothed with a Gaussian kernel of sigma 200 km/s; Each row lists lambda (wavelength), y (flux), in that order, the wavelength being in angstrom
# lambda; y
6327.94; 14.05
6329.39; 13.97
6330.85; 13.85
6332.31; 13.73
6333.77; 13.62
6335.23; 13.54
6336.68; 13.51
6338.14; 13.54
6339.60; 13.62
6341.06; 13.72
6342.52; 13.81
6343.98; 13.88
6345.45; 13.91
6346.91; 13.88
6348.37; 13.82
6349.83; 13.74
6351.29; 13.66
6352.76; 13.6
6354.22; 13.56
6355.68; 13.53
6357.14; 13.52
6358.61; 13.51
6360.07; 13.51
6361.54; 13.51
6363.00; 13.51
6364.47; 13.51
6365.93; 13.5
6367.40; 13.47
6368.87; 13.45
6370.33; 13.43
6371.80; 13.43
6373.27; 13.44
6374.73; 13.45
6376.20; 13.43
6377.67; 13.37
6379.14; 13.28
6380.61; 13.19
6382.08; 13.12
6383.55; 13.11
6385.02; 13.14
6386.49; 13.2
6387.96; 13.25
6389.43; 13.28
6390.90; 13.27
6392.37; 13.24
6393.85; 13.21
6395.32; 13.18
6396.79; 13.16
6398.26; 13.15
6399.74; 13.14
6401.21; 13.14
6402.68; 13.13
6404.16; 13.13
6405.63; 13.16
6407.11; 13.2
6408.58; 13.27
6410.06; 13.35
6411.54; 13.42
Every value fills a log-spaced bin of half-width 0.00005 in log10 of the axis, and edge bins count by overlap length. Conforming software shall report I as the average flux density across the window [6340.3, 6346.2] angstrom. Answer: 13.8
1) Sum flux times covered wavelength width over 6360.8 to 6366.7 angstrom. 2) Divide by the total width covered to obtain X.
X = 13.5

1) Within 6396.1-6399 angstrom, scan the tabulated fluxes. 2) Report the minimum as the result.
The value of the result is 13.15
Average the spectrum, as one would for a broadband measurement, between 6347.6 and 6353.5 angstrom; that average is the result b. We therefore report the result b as 13.7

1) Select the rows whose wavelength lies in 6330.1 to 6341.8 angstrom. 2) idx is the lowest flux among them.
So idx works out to 13.51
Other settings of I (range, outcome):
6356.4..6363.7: 13.5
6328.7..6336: 13.7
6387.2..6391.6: 13.3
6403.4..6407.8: 13.1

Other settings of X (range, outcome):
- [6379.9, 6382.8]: 13.2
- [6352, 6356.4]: 13.6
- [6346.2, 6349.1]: 13.9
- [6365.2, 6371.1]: 13.5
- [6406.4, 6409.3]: 13.3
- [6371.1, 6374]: 13.4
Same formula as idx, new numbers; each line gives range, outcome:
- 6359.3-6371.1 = 13.43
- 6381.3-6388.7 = 13.11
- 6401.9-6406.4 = 13.13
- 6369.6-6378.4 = 13.37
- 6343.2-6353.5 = 13.6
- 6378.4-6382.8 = 13.12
